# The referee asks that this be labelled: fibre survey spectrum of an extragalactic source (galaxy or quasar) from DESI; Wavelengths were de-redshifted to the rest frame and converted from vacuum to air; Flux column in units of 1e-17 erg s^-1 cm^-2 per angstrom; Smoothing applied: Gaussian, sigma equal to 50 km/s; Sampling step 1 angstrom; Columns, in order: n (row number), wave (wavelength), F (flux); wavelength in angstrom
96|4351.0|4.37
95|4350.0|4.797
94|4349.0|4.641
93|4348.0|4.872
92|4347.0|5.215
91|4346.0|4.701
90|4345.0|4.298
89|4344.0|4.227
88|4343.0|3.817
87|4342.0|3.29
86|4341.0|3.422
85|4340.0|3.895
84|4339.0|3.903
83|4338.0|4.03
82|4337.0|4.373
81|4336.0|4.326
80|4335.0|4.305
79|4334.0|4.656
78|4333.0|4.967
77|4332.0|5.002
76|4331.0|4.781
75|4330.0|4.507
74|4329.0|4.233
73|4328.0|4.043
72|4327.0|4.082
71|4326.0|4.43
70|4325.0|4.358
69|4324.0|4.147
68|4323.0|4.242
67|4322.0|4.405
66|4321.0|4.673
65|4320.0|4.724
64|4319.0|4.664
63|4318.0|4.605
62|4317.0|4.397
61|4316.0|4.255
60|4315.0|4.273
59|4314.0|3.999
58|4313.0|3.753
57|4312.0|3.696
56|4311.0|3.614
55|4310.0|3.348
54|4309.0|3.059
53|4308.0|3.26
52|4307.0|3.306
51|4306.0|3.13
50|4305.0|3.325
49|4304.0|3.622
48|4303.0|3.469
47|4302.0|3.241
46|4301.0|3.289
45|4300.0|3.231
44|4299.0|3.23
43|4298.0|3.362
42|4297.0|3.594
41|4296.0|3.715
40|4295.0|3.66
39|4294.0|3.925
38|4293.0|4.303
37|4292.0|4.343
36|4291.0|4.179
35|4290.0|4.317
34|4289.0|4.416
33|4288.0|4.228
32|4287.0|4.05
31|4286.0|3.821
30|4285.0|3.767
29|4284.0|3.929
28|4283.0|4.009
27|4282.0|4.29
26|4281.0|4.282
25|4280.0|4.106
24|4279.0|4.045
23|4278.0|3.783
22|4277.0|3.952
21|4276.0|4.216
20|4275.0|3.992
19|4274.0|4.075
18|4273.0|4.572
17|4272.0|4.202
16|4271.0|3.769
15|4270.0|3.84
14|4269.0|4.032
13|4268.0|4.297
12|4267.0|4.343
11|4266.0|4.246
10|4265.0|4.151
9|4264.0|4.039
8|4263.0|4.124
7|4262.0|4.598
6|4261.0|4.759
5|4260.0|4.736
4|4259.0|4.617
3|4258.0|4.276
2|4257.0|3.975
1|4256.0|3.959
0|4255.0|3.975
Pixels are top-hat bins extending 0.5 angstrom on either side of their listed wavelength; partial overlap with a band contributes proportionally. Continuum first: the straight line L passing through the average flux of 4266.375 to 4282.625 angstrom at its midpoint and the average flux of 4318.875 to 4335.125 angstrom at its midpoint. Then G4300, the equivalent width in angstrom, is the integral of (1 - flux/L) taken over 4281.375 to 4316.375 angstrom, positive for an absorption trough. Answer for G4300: 4.39 angstrom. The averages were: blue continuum 4.11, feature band 3.74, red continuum 4.48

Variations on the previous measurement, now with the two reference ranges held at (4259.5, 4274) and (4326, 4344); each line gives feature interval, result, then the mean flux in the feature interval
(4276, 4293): 0.58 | 4.1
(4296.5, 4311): 3.11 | 3.33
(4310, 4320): 0.24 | 4.13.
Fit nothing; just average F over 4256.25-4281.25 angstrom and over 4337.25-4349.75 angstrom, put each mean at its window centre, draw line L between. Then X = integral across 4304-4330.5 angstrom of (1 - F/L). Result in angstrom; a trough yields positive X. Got 1.2 angstrom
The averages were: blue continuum 4.2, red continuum 4.21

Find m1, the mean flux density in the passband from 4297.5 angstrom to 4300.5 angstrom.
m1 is 3.27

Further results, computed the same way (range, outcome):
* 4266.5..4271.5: 4.06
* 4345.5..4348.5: 4.93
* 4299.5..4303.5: 3.31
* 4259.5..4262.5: 4.7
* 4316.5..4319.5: 4.56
